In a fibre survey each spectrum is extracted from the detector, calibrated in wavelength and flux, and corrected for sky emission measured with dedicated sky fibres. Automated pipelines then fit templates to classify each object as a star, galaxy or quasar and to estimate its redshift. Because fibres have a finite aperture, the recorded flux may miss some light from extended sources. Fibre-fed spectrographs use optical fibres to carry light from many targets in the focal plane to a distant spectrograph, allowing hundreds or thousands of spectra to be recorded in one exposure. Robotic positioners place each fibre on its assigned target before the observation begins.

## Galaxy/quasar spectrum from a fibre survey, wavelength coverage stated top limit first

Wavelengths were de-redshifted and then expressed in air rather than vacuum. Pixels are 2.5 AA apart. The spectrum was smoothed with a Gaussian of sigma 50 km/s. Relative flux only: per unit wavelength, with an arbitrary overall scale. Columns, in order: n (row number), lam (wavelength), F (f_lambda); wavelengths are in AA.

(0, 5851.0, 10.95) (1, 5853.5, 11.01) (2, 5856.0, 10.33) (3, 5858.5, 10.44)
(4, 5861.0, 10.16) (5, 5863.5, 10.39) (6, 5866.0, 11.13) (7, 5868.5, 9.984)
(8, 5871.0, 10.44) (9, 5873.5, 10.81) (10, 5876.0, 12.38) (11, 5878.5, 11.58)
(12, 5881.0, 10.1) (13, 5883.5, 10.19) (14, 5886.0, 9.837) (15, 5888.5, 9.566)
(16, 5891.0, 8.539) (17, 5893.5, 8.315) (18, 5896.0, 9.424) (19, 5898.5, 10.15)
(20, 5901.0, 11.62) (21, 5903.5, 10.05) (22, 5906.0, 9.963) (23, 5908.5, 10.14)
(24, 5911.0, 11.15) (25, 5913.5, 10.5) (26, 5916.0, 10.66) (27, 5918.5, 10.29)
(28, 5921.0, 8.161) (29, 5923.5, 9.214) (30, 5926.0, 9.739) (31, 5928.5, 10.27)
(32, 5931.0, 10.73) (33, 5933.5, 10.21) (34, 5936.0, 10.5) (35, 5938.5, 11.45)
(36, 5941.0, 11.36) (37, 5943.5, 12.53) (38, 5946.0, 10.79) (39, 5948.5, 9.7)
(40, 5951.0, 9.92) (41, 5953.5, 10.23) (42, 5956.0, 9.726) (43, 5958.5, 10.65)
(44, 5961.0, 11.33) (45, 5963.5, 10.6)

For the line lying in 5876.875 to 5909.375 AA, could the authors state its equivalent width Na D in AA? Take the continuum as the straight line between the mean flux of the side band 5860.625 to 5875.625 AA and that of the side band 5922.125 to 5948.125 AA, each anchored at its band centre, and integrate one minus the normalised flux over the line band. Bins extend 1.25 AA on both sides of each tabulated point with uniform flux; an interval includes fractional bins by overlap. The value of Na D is 1.95 AA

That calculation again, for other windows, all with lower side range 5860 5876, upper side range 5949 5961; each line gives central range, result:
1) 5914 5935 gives 0.9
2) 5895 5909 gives 0.3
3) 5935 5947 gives -1.2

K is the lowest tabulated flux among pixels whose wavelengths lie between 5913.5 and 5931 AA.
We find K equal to 8.161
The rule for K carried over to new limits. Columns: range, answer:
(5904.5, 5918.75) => 9.963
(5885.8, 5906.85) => 8.315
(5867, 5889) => 9.566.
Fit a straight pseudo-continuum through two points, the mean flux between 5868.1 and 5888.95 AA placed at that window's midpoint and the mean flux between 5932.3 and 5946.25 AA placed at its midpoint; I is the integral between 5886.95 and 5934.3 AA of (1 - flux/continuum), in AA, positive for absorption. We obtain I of 4.2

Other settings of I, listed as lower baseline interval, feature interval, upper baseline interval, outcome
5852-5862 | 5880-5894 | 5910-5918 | 1.5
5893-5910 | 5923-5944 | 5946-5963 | -0.9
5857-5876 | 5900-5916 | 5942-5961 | 0.0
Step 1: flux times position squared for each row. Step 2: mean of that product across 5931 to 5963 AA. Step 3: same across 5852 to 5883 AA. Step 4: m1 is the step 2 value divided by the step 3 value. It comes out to 1.03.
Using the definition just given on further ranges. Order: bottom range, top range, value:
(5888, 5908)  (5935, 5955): 1.13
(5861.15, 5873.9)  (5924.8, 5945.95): 1.06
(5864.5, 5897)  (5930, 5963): 1.07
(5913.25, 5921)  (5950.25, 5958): 1.00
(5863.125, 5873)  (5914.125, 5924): 0.94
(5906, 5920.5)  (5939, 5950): 1.08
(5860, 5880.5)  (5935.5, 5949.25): 1.05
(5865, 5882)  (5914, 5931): 0.91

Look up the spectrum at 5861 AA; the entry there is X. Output 10.16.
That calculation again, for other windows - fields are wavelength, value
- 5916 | 10.66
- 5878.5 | 11.58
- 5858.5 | 10.44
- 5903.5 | 10.05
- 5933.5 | 10.21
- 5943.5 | 12.53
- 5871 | 10.44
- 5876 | 12.38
